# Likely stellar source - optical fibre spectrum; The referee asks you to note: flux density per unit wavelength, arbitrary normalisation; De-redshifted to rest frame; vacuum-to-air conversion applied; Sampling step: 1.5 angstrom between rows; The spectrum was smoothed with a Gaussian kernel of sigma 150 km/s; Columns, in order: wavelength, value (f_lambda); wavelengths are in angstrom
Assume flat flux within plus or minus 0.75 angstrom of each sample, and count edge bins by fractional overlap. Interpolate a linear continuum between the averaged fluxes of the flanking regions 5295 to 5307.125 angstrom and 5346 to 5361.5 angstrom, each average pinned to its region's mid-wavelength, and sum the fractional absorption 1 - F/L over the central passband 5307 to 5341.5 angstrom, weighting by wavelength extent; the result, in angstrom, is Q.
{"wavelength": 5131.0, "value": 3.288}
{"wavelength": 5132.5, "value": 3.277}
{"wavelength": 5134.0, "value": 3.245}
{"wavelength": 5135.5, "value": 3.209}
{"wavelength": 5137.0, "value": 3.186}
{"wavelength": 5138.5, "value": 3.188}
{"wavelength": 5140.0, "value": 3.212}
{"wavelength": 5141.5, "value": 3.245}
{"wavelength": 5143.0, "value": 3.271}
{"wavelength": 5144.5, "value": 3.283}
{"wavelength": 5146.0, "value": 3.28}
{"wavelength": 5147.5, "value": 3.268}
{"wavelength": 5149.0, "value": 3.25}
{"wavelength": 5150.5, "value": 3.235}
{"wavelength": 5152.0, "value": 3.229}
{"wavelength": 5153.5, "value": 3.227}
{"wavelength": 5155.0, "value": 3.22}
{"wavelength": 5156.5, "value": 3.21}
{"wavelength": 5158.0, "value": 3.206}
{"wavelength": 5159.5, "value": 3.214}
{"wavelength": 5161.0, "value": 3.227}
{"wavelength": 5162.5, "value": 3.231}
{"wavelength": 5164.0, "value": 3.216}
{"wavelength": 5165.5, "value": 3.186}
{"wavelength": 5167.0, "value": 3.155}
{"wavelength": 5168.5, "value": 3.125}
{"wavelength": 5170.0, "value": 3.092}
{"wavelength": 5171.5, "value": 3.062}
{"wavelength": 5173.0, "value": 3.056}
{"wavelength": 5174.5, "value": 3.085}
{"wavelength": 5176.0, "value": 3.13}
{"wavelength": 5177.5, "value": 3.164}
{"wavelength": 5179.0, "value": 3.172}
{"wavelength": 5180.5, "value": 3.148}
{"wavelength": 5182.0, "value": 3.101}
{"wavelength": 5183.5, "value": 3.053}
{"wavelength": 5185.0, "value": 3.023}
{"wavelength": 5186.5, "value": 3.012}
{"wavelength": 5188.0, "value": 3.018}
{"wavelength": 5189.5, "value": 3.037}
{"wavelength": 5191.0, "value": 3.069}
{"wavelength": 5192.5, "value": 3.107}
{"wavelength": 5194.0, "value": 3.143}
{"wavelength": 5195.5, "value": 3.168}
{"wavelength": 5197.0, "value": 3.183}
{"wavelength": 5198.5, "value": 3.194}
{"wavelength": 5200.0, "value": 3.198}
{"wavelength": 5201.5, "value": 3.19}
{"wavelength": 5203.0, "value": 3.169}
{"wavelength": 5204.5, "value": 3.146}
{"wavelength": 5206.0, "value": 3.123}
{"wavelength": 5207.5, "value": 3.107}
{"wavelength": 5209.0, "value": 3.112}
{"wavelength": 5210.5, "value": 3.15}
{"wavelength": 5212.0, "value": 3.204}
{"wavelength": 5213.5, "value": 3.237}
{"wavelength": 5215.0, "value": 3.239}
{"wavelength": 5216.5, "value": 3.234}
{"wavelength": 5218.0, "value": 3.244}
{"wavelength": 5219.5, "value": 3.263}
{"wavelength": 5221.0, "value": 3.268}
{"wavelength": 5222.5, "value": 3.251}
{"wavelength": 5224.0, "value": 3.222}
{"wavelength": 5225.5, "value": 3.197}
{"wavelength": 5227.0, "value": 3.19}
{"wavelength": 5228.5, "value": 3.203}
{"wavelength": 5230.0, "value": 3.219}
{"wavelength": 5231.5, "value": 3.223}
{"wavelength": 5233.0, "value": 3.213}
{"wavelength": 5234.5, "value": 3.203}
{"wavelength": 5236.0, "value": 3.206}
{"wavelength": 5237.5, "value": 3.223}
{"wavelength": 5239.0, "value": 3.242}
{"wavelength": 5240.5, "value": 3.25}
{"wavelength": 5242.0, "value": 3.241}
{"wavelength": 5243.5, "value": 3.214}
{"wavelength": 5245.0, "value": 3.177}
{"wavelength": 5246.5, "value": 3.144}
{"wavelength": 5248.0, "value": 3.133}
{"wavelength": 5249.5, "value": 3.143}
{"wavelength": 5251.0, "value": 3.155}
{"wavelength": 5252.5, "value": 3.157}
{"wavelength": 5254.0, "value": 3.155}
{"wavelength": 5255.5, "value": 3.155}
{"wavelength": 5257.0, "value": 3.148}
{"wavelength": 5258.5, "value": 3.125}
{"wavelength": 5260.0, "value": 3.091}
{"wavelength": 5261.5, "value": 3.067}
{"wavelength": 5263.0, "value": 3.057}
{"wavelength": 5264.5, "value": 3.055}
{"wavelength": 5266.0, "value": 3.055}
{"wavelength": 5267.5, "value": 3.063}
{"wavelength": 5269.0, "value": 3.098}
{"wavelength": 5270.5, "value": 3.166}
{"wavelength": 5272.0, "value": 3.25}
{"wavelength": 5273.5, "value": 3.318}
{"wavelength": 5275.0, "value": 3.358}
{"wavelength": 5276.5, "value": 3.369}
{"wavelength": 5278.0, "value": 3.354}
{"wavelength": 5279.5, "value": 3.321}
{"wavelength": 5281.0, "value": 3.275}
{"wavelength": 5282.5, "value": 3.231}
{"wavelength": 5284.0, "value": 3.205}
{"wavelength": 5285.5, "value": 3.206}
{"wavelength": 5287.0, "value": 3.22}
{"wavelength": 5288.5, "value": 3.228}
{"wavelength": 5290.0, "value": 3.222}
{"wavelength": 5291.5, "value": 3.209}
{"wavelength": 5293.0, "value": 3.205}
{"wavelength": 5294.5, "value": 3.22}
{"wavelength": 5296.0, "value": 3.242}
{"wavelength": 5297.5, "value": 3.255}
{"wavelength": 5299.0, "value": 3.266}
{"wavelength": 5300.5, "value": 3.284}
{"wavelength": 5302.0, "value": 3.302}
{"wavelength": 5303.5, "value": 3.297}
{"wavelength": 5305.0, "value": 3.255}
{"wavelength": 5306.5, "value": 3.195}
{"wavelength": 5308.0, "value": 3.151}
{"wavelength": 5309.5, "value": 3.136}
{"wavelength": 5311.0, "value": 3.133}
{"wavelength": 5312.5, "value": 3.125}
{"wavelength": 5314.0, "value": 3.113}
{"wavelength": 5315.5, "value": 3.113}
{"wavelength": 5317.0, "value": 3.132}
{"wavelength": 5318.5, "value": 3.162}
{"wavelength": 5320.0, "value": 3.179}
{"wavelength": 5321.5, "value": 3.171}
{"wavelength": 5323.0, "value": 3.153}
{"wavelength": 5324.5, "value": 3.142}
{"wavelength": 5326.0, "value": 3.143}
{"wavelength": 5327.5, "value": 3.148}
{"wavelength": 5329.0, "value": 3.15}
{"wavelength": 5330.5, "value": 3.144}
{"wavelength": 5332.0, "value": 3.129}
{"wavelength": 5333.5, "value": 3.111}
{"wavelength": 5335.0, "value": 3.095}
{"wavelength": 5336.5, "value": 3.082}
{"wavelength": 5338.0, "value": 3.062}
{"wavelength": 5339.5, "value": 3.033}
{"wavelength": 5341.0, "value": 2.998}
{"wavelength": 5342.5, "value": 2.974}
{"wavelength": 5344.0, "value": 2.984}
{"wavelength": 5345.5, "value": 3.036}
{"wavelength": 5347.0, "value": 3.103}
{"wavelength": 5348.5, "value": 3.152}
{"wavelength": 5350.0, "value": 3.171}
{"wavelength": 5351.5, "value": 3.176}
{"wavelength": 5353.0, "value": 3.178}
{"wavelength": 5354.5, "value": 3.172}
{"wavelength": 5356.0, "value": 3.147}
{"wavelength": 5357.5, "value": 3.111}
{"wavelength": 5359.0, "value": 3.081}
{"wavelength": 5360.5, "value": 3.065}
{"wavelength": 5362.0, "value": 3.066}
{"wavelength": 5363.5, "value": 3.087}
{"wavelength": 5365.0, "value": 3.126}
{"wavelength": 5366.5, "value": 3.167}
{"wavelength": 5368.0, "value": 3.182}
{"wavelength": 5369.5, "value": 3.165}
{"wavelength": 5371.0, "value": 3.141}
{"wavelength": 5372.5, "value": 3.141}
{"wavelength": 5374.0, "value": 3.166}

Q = 0.88 angstrom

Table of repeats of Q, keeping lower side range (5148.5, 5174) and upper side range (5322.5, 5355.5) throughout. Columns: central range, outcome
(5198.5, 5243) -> -0.7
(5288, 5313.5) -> -0.8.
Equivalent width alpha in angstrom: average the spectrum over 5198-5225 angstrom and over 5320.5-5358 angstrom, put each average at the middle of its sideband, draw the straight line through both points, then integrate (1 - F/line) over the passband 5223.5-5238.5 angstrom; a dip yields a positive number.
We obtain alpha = -0.1 angstrom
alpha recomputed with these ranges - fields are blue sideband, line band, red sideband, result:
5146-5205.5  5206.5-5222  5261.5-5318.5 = -0.2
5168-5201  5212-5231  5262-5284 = -0.5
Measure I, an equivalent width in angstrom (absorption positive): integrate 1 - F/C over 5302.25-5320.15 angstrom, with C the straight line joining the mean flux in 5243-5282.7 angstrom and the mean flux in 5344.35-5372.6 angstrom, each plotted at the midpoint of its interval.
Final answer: -0.1 angstrom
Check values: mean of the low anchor 3.18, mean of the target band 3.17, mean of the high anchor 3.13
